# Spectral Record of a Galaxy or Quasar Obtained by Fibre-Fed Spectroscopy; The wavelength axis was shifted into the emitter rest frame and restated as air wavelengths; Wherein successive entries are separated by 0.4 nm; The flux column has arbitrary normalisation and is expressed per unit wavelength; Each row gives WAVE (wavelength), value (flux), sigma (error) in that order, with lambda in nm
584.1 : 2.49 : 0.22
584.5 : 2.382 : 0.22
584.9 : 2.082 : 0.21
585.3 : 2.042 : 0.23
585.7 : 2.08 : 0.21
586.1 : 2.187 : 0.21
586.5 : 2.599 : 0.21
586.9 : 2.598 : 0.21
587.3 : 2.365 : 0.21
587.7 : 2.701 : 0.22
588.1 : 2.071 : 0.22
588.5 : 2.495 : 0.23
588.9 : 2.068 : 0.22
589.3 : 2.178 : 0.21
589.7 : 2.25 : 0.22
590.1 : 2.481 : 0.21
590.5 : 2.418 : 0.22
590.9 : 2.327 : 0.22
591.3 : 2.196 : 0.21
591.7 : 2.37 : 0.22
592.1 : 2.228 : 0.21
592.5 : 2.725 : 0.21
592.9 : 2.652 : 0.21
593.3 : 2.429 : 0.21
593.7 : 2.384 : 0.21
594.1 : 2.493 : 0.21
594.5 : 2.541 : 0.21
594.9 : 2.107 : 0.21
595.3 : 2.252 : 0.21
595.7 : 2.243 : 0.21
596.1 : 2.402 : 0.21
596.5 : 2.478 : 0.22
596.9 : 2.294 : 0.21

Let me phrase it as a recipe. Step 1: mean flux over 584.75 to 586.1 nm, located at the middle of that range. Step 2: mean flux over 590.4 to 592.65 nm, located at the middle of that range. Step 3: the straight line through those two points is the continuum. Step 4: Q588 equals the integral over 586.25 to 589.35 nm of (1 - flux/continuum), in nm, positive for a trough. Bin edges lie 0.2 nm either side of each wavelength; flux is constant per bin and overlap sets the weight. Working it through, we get -0.28 nm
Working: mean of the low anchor 2.09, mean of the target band 2.39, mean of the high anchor 2.37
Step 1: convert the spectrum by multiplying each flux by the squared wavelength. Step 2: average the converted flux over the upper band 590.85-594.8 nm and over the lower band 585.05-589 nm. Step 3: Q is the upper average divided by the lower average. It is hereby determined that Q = 1.1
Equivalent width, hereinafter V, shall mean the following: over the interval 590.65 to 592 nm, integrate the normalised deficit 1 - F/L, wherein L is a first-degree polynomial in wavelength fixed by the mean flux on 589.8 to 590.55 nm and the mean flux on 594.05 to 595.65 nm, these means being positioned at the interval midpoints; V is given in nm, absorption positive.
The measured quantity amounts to 0.06 nm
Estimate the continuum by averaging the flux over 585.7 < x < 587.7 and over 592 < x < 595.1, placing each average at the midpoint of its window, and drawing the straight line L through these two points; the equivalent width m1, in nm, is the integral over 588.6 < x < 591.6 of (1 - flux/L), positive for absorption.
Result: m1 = 0.19 nm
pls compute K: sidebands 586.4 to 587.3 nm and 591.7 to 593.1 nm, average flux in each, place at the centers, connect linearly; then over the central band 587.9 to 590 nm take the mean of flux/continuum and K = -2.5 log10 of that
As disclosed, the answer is 0.14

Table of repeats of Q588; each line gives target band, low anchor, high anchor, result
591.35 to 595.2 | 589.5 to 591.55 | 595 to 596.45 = -0.17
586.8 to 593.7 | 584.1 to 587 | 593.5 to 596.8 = -0.18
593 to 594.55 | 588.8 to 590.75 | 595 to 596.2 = -0.13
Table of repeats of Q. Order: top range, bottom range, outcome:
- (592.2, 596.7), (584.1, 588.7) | 1.07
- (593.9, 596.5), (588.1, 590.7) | 1.04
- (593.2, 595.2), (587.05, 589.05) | 1.03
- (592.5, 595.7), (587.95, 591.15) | 1.07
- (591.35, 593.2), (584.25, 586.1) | 1.17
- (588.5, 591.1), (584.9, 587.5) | 1.02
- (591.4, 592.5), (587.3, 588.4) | 1.00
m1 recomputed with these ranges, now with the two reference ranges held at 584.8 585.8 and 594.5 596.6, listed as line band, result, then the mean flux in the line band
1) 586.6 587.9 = -0.27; 2.56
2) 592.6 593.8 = -0.14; 2.52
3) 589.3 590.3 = -0.07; 2.33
